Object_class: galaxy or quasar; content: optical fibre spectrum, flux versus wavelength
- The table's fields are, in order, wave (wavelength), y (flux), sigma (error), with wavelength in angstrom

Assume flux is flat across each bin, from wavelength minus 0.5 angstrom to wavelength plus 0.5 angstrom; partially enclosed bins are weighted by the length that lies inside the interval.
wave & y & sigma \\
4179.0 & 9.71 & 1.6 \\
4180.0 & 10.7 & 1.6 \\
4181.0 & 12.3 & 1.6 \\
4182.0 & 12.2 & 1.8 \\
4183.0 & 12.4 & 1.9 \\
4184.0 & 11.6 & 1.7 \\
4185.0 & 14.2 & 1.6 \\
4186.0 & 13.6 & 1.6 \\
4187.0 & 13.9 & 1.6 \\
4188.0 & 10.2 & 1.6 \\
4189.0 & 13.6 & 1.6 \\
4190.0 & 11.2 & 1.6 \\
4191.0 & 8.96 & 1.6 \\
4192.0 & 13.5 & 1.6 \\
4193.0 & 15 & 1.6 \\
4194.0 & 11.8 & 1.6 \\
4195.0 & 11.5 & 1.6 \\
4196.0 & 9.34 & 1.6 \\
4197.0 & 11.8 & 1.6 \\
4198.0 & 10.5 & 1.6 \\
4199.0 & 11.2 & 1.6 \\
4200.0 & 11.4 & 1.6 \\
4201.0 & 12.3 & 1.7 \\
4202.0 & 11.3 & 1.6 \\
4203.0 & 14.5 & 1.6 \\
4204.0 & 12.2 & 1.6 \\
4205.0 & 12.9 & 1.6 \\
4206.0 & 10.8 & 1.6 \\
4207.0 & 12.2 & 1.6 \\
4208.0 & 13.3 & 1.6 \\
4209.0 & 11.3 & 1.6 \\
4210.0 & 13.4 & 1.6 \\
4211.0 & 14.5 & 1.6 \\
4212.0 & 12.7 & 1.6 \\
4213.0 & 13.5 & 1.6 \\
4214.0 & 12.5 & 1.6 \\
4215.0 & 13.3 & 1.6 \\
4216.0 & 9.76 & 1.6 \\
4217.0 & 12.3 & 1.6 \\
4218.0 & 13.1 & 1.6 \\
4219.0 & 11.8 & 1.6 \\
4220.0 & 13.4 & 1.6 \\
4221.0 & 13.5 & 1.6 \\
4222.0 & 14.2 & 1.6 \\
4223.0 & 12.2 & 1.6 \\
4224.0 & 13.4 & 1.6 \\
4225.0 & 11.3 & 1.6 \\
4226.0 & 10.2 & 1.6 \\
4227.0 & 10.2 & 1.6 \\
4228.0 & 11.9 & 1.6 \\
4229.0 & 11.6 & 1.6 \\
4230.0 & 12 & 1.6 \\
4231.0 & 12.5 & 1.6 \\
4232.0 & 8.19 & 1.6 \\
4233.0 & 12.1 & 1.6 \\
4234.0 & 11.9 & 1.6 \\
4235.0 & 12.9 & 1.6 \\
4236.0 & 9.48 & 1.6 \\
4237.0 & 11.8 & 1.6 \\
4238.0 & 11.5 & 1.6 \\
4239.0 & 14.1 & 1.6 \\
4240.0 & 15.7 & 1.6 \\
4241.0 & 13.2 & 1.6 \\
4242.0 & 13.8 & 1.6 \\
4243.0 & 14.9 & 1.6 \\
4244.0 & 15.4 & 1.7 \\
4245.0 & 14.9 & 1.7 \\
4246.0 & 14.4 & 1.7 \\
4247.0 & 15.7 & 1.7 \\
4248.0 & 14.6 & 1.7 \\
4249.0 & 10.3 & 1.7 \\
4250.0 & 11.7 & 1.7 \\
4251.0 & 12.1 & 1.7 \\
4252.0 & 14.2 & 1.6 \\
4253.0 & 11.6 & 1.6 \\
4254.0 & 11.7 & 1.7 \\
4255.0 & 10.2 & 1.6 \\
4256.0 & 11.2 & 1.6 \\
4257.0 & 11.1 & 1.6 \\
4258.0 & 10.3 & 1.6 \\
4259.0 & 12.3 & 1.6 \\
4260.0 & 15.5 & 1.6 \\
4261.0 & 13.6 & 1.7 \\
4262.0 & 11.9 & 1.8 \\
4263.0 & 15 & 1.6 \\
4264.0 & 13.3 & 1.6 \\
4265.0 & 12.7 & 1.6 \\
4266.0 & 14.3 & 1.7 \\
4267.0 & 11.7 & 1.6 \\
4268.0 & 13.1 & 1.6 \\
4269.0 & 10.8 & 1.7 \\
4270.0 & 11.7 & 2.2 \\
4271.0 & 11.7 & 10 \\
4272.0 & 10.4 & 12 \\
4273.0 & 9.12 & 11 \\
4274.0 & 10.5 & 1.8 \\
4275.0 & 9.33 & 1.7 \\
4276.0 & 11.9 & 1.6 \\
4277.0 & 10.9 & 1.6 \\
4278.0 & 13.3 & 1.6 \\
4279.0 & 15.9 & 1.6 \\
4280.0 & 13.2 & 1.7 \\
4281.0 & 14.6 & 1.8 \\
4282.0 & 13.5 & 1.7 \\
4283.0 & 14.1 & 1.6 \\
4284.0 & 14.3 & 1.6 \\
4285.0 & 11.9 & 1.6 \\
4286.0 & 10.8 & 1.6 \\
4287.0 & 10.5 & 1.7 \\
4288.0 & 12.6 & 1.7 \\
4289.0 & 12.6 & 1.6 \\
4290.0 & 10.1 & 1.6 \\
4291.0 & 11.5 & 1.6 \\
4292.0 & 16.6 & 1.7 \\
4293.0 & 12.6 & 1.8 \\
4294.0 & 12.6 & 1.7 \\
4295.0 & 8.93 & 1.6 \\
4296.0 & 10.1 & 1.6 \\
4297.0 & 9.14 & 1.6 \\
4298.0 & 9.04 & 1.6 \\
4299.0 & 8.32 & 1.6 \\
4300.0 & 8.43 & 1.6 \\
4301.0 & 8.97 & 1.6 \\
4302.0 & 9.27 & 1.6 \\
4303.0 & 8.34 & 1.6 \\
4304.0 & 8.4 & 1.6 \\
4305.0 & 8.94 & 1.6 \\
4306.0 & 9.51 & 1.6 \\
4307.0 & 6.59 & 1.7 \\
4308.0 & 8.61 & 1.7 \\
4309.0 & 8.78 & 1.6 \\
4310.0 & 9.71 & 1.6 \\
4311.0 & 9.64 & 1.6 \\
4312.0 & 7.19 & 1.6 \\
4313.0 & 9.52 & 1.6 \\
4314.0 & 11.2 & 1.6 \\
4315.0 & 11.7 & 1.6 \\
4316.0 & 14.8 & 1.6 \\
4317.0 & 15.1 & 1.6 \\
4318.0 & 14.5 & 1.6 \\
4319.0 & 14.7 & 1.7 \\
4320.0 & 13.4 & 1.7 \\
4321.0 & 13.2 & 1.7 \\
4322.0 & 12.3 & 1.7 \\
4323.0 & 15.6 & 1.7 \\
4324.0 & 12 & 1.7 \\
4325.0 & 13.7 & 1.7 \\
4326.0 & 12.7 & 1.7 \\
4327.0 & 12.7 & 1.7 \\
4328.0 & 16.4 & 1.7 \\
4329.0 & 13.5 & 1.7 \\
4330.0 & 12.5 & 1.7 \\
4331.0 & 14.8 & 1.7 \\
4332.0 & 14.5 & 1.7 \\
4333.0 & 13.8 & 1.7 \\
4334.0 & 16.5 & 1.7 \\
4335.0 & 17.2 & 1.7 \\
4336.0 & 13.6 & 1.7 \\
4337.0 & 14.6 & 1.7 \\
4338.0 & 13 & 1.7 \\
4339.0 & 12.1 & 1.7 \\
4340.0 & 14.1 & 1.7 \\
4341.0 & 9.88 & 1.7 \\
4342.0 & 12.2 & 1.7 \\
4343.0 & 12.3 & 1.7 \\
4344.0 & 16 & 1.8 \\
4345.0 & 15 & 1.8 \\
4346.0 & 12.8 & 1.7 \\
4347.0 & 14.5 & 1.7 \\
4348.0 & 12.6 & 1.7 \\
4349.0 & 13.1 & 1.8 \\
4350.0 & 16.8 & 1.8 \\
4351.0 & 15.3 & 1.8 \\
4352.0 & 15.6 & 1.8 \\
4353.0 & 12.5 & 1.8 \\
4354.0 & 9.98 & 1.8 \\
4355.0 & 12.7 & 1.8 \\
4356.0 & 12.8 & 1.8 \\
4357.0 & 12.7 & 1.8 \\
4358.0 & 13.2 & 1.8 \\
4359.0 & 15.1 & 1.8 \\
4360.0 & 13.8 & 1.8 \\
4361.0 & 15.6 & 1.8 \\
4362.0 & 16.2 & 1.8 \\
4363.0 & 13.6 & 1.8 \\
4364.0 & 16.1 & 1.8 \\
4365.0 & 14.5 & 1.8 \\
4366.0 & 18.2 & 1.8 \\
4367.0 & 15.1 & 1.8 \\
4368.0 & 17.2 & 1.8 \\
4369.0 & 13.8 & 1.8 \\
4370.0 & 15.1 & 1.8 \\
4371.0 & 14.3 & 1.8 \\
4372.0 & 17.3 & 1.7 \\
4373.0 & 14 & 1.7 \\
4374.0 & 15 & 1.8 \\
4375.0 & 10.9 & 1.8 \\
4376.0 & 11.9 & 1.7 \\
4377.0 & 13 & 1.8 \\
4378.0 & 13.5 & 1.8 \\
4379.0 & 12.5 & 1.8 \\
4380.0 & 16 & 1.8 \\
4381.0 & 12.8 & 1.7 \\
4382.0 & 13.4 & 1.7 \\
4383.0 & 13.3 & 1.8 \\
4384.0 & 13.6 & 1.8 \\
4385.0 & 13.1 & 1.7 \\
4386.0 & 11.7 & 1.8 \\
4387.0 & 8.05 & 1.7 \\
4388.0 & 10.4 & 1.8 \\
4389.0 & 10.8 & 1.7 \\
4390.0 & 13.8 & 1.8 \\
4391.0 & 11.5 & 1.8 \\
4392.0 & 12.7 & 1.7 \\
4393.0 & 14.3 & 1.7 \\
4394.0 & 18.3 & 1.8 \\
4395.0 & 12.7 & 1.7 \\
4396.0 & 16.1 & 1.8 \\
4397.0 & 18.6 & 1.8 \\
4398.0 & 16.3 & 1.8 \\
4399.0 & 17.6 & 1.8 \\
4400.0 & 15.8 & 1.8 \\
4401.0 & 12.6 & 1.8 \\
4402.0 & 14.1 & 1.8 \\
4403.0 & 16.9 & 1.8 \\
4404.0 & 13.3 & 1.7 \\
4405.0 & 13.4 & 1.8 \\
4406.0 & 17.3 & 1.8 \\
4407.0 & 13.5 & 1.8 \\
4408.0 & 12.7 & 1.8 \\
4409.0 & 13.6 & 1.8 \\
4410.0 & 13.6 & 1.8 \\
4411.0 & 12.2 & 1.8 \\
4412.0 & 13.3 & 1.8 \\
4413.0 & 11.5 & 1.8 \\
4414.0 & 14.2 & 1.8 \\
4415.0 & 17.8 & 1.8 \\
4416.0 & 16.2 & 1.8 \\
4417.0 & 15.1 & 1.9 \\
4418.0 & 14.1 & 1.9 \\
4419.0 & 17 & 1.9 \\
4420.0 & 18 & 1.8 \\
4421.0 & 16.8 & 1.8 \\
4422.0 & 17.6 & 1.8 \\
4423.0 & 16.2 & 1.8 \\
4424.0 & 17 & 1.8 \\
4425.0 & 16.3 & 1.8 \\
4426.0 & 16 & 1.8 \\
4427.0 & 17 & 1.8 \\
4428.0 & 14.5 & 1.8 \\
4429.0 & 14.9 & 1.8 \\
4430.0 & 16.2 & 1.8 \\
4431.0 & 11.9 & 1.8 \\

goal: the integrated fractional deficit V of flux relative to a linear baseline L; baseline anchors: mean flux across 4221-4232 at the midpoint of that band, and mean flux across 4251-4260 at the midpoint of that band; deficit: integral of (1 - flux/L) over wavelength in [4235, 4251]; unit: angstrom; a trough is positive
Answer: -2.1 angstrom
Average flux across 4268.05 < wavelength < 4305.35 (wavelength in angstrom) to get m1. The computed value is 11.2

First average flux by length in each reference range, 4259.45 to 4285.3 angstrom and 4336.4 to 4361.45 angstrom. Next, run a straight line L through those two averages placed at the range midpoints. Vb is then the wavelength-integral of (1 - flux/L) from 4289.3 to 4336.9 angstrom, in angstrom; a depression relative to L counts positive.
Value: 5.0 angstrom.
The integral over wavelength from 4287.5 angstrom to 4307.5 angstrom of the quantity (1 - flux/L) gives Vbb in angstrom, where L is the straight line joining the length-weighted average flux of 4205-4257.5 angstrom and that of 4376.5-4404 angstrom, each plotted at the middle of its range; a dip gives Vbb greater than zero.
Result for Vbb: 4.5 angstrom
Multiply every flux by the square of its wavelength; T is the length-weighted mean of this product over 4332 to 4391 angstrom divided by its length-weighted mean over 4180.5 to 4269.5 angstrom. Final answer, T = 1.18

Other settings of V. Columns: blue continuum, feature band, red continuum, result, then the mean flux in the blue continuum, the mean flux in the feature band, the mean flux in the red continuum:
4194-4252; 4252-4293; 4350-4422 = 2.2 angstrom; 12.4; 12.3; 14.3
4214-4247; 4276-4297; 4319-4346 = 1.2 angstrom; 12.6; 12.4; 13.8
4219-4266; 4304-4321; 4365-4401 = 3.2 angstrom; 12.6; 10.9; 14.1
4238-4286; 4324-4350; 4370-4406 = -0.7 angstrom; 12.8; 13.8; 13.9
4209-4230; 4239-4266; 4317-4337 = -0.5 angstrom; 12.4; 13.2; 14.1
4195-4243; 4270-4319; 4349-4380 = 8.1 angstrom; 12.2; 11.1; 14.3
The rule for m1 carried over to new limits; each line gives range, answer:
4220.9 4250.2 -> 12.7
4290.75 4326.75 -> 11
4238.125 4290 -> 12.7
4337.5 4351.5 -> 13.5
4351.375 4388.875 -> 13.7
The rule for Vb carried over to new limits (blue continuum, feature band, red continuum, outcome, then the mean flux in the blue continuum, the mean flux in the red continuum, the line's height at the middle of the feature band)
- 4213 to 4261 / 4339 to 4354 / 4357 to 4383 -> 0.5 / 12.5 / 14.4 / 14.1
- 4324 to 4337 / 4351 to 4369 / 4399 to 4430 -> 0.2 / 14.2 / 15.1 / 14.6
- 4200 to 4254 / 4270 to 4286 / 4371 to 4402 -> 0.9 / 12.6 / 13.7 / 13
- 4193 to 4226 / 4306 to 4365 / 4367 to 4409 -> 1.5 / 12.3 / 14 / 13.5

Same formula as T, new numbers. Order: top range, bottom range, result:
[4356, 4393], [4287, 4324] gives 1.30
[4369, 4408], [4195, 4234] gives 1.25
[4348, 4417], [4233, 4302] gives 1.22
